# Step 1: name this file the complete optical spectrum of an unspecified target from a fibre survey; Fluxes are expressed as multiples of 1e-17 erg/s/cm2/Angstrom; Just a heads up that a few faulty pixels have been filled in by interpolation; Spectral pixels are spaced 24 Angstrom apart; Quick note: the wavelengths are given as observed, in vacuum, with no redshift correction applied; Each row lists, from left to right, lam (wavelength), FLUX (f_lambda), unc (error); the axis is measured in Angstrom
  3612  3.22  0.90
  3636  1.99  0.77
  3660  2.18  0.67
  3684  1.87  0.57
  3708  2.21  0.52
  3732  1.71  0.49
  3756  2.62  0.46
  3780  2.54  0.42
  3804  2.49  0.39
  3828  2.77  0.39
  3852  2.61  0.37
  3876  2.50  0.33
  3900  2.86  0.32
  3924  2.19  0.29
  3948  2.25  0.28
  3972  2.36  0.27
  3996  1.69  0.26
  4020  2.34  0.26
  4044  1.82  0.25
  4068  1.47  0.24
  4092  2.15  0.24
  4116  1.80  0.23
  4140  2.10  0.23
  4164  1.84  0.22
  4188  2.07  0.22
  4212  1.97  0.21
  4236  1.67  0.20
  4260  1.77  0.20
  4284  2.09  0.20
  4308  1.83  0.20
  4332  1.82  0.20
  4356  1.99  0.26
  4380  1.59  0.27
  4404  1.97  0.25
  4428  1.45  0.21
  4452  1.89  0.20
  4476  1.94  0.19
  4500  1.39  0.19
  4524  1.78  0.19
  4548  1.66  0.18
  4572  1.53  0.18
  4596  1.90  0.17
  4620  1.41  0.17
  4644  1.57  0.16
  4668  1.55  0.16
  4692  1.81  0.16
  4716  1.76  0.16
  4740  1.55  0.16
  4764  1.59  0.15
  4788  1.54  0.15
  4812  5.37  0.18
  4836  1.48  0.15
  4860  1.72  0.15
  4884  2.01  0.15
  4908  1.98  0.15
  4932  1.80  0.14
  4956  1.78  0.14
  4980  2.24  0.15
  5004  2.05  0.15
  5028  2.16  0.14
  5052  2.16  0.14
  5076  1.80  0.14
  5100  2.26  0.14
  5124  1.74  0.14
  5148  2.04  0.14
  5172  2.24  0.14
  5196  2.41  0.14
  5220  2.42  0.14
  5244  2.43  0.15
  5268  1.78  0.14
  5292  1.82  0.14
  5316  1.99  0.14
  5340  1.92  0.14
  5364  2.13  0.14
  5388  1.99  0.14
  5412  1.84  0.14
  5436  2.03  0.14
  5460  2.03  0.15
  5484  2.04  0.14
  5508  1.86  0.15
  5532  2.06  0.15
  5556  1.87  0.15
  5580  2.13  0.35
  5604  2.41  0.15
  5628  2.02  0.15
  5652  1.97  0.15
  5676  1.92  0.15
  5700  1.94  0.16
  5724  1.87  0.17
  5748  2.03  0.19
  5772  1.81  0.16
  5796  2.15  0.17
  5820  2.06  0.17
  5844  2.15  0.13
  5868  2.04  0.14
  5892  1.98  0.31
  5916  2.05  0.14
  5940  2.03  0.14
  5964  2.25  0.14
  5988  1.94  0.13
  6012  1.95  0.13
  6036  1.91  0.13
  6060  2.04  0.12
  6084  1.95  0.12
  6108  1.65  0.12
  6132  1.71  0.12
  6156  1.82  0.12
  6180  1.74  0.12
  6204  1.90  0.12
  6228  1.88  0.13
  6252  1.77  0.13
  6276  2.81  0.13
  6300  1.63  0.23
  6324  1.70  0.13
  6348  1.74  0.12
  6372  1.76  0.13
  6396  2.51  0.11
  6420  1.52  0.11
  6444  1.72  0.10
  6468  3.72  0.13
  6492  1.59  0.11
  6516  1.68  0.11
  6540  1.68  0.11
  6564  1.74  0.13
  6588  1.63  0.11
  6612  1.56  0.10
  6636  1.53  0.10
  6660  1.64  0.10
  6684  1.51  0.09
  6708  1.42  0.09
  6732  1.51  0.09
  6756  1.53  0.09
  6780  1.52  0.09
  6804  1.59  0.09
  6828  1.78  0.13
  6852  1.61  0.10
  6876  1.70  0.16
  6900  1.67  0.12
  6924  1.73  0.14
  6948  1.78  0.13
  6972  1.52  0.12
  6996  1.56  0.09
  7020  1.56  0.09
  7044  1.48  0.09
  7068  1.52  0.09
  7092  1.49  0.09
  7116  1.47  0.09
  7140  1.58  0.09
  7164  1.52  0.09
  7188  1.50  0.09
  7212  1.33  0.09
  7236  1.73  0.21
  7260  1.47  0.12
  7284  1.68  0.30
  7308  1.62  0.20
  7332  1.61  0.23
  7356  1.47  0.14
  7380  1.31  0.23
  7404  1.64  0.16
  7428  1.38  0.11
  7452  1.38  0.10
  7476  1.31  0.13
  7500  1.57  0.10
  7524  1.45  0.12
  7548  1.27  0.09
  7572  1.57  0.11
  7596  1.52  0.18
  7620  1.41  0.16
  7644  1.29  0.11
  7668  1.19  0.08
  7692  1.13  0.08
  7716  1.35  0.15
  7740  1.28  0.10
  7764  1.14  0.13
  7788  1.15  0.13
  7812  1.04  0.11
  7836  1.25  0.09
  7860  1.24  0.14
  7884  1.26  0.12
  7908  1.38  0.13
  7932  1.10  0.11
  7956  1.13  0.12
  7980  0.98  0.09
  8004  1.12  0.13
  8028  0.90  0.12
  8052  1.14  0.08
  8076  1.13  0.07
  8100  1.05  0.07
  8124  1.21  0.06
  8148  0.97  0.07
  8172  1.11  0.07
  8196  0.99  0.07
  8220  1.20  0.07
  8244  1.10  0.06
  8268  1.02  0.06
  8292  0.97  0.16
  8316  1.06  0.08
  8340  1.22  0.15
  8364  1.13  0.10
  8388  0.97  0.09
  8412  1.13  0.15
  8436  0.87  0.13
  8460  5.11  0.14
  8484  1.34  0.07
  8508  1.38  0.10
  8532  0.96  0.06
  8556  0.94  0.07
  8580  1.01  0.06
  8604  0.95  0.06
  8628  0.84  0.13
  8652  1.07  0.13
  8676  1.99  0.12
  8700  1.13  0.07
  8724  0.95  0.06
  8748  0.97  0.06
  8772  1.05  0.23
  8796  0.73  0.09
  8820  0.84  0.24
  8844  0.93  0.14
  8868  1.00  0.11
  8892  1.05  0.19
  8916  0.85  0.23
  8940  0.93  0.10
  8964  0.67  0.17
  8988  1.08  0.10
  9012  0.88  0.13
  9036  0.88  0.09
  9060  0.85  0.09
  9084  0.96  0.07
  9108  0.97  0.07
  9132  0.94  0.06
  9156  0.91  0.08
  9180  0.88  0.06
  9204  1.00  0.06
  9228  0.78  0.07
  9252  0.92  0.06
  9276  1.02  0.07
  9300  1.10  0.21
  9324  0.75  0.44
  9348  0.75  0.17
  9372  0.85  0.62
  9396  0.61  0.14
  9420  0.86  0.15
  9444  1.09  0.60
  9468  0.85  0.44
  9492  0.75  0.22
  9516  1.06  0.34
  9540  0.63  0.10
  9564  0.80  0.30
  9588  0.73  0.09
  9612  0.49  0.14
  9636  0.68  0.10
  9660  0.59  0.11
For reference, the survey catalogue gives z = 0.290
